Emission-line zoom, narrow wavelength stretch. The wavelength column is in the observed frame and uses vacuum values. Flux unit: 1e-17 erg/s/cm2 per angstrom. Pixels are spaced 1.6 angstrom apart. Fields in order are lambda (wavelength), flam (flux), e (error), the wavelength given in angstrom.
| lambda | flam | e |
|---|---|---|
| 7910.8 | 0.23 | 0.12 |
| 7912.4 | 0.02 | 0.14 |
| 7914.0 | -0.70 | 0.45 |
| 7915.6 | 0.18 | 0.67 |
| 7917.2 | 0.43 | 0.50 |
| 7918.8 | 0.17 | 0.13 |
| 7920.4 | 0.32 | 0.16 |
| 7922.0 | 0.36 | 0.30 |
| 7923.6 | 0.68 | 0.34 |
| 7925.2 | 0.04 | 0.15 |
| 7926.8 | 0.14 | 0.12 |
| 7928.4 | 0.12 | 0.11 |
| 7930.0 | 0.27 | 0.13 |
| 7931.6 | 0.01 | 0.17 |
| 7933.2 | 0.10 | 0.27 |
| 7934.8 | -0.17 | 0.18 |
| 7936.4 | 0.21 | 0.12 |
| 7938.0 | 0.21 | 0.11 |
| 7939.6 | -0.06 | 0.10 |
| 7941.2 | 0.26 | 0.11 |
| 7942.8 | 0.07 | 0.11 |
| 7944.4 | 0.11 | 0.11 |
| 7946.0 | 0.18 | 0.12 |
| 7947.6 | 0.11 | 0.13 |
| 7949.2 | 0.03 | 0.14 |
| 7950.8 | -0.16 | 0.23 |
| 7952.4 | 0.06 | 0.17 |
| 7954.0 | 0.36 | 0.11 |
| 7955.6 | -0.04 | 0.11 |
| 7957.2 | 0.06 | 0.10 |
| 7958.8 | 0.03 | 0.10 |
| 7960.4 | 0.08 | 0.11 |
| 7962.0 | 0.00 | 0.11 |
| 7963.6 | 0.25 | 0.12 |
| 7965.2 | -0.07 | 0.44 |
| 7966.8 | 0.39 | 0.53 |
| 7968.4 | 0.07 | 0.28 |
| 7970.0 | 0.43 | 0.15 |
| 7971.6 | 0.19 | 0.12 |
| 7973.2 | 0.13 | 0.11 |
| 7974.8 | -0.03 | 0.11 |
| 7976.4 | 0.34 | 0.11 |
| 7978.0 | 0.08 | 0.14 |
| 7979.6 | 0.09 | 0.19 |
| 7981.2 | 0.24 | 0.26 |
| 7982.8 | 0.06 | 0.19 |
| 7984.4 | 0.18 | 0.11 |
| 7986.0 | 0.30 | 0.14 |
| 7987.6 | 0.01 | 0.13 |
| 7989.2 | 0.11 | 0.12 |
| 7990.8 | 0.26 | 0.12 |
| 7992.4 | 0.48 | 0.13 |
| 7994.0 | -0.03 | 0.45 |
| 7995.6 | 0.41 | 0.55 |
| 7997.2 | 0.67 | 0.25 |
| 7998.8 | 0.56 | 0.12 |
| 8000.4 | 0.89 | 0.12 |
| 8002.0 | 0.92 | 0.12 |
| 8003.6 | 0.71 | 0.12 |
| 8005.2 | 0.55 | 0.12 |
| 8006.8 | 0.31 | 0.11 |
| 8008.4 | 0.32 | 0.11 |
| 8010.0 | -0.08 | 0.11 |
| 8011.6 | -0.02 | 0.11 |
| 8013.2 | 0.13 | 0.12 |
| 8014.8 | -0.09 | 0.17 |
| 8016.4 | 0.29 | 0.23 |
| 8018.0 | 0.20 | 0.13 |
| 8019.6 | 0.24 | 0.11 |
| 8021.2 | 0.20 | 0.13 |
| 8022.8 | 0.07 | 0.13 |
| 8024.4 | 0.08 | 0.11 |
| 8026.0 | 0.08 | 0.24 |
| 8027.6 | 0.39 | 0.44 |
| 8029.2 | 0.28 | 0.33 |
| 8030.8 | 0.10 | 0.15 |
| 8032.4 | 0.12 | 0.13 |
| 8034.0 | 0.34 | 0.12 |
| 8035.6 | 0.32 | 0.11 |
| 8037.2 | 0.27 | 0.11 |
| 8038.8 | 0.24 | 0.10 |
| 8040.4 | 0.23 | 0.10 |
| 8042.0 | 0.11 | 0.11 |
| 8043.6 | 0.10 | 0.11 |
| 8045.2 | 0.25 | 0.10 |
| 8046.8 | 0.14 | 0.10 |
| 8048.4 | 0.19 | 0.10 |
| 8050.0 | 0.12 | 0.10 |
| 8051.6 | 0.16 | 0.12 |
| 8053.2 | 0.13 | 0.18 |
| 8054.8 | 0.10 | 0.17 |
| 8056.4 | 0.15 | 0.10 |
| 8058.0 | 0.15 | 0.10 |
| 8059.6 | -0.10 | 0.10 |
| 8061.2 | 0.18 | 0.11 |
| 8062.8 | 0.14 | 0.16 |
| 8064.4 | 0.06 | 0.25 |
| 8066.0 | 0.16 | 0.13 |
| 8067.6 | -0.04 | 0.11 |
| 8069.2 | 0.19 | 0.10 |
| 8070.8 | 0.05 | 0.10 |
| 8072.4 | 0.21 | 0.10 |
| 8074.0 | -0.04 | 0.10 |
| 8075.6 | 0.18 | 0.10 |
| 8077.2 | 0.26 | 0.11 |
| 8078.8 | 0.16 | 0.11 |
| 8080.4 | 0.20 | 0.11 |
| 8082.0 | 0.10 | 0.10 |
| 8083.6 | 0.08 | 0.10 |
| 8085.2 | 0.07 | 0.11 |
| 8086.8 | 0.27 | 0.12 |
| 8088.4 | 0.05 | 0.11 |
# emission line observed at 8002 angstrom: [O II]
